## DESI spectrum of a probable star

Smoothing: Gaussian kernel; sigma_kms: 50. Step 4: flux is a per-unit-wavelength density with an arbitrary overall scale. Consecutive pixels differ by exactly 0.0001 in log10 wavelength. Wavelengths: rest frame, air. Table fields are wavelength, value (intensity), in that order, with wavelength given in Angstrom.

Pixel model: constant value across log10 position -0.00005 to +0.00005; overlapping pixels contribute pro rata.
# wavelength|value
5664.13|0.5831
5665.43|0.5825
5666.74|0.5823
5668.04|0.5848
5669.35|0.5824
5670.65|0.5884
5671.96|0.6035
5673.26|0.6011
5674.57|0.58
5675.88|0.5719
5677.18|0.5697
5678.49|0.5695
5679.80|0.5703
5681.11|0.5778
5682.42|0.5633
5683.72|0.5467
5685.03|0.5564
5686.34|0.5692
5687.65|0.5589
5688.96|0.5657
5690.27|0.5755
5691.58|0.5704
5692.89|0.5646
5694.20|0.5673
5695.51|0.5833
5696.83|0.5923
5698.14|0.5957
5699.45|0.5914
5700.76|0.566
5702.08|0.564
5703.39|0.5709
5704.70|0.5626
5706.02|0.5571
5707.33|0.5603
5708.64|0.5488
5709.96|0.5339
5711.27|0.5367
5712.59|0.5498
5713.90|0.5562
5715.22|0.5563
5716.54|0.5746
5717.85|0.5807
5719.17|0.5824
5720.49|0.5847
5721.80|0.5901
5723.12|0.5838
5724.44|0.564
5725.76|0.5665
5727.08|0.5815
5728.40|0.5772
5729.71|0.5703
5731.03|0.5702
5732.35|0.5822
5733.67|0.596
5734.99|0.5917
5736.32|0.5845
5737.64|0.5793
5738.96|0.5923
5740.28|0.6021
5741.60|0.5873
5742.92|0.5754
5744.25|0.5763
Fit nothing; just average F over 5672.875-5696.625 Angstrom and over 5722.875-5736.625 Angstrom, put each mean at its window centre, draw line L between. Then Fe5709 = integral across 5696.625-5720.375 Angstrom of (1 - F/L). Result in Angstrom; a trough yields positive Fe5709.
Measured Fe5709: 0.4 Angstrom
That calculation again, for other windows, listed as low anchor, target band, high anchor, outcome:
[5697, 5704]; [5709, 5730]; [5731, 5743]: 0.6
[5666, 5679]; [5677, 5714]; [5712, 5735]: 0.9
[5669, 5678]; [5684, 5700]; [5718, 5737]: 0.3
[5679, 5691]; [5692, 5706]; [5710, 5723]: -0.2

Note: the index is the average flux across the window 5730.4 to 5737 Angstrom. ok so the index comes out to 0.584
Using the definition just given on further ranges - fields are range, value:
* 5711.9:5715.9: 0.553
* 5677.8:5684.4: 0.565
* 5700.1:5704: 0.567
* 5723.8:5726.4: 0.565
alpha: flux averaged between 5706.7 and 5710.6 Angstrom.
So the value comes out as 0.547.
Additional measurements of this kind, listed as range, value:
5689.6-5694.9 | 0.57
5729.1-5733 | 0.574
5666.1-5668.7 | 0.584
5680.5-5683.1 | 0.572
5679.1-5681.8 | 0.573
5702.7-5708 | 0.564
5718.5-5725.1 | 0.581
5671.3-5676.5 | 0.589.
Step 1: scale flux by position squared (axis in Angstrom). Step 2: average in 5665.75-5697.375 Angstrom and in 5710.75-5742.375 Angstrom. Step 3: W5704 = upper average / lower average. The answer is 1.02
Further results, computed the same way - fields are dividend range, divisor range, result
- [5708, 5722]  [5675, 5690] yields 1.00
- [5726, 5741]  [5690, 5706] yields 1.03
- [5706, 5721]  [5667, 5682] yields 0.98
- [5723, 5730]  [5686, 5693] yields 1.02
